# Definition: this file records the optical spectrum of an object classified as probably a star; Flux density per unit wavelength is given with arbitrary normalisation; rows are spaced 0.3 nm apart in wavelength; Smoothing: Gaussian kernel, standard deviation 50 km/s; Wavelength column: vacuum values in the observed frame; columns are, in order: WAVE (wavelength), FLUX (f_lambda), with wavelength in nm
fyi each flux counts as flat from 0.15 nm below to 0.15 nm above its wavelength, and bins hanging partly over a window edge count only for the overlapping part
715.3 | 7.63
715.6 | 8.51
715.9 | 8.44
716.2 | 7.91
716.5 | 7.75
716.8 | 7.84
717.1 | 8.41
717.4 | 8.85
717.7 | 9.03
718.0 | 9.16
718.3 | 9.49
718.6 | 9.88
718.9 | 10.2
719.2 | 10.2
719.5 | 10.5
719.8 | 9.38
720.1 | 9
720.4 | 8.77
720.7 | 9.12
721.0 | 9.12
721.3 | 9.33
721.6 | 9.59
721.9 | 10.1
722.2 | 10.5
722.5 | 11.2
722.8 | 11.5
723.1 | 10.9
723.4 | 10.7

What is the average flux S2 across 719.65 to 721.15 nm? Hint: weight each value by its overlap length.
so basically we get 9.08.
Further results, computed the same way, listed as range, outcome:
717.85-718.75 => 9.51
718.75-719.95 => 10.1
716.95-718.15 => 8.86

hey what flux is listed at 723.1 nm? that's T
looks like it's 10.9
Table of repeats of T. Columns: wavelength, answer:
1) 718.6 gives 9.88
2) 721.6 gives 9.59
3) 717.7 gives 9.03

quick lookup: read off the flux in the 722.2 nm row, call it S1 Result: 10.5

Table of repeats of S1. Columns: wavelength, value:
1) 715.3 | 7.63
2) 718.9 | 10.2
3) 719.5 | 10.5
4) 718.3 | 9.49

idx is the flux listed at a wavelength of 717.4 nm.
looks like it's 8.85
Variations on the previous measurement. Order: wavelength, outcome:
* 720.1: 9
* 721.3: 9.33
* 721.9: 10.1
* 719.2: 10.2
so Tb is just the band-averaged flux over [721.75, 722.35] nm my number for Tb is 10.3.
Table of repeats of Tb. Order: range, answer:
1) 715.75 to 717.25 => 8.07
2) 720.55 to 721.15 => 9.12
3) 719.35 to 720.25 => 9.63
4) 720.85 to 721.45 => 9.22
